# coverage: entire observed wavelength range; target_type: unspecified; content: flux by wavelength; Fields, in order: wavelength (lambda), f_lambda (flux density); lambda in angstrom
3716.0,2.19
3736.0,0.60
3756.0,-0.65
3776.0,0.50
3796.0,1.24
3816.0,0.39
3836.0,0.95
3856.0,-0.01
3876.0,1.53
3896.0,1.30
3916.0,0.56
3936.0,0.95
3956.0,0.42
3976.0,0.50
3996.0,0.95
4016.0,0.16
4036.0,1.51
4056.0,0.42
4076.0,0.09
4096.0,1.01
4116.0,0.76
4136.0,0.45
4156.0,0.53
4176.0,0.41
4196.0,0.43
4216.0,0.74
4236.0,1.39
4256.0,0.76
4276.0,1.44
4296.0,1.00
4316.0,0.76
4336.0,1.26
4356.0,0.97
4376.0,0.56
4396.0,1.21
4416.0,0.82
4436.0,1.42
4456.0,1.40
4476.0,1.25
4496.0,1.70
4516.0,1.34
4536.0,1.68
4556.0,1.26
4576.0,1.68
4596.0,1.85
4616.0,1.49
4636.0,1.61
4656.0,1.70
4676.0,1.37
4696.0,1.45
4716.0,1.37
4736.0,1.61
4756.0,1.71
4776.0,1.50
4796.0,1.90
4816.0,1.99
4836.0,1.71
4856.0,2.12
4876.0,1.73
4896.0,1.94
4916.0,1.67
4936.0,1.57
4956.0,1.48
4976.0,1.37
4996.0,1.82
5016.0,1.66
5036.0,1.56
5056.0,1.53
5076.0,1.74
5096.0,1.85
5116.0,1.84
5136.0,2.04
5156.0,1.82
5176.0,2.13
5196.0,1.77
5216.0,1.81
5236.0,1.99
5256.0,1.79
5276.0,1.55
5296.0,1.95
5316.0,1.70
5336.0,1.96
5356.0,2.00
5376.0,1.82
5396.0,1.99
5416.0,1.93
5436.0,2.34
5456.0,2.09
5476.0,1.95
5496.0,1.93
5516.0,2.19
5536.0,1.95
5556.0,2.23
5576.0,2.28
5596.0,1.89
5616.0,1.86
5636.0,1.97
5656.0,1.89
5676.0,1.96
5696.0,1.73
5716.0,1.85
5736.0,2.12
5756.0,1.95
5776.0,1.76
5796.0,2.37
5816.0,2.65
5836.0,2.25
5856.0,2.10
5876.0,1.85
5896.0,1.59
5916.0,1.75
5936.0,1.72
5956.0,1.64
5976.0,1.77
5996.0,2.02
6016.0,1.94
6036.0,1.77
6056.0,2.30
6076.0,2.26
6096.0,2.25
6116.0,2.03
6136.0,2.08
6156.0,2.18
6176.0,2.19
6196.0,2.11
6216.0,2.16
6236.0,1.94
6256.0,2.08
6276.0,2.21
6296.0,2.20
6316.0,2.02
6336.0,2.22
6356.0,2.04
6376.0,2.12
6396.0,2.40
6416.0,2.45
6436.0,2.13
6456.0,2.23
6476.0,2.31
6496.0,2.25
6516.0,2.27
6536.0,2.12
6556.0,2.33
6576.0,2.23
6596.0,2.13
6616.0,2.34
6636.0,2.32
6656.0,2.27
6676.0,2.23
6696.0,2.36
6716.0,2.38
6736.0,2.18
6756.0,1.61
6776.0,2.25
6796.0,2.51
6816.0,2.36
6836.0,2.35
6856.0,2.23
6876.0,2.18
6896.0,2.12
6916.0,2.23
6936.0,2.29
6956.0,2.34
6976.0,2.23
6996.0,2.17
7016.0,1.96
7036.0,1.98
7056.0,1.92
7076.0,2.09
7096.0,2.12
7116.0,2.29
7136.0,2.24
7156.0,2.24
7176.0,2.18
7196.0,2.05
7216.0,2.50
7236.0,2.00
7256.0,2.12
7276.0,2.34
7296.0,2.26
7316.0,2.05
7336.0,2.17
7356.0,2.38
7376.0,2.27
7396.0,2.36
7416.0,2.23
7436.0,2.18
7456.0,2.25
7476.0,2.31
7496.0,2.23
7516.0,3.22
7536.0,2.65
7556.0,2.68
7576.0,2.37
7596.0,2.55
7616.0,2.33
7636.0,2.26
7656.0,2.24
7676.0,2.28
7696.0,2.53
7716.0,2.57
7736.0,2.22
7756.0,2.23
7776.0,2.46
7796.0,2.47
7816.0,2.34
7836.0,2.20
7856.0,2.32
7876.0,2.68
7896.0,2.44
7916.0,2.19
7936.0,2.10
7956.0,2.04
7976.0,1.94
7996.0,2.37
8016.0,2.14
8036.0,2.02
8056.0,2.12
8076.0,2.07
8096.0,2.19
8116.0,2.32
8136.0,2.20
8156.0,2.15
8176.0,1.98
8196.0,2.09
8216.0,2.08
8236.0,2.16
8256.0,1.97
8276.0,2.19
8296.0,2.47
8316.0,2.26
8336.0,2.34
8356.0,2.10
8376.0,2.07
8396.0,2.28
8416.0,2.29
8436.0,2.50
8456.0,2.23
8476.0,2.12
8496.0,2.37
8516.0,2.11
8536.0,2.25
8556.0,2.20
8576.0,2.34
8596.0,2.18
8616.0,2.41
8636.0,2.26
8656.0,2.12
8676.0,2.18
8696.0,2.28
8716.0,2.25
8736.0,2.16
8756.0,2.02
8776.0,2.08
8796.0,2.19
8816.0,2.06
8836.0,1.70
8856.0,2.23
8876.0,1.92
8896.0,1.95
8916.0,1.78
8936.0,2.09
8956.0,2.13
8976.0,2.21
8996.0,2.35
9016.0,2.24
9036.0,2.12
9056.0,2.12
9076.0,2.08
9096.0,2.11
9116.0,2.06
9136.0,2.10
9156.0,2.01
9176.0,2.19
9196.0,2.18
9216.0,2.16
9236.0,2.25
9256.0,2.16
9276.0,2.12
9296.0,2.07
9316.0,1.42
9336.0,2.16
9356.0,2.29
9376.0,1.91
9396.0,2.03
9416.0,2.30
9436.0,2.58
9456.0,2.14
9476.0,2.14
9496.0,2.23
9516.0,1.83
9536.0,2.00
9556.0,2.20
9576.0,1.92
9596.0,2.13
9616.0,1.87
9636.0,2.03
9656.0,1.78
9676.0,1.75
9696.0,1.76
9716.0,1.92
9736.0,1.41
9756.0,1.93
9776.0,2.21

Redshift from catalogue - 0.146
